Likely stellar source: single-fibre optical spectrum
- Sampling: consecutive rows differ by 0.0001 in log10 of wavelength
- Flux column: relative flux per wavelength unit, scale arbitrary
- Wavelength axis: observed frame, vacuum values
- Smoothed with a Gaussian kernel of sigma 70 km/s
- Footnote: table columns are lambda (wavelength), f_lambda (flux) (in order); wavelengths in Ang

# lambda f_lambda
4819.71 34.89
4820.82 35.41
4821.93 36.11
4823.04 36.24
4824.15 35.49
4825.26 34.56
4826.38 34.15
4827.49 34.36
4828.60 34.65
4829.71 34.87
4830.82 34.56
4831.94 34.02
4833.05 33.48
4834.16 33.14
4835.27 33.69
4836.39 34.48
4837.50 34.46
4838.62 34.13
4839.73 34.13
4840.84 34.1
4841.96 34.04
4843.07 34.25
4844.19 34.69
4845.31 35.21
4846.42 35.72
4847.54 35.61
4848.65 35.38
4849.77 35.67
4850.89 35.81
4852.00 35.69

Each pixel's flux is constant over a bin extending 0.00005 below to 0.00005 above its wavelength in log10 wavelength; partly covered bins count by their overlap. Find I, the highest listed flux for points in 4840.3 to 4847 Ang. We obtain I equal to 35.72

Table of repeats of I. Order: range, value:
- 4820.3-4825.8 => 36.24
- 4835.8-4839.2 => 34.48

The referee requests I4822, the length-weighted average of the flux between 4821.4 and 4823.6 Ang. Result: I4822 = 36.2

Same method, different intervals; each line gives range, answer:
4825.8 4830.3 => 34.5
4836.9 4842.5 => 34.2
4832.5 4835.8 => 33.5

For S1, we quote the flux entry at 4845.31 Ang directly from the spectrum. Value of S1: 35.21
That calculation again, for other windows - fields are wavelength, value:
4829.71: 34.87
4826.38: 34.15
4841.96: 34.04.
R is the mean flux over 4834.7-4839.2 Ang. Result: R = 34.2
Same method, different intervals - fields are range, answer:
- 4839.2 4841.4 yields 34.1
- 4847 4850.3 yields 35.6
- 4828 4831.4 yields 34.7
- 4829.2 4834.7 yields 34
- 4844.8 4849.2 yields 35.5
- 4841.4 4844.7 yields 34.3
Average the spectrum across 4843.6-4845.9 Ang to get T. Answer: 34.9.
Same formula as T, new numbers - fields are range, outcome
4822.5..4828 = 34.9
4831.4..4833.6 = 33.8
